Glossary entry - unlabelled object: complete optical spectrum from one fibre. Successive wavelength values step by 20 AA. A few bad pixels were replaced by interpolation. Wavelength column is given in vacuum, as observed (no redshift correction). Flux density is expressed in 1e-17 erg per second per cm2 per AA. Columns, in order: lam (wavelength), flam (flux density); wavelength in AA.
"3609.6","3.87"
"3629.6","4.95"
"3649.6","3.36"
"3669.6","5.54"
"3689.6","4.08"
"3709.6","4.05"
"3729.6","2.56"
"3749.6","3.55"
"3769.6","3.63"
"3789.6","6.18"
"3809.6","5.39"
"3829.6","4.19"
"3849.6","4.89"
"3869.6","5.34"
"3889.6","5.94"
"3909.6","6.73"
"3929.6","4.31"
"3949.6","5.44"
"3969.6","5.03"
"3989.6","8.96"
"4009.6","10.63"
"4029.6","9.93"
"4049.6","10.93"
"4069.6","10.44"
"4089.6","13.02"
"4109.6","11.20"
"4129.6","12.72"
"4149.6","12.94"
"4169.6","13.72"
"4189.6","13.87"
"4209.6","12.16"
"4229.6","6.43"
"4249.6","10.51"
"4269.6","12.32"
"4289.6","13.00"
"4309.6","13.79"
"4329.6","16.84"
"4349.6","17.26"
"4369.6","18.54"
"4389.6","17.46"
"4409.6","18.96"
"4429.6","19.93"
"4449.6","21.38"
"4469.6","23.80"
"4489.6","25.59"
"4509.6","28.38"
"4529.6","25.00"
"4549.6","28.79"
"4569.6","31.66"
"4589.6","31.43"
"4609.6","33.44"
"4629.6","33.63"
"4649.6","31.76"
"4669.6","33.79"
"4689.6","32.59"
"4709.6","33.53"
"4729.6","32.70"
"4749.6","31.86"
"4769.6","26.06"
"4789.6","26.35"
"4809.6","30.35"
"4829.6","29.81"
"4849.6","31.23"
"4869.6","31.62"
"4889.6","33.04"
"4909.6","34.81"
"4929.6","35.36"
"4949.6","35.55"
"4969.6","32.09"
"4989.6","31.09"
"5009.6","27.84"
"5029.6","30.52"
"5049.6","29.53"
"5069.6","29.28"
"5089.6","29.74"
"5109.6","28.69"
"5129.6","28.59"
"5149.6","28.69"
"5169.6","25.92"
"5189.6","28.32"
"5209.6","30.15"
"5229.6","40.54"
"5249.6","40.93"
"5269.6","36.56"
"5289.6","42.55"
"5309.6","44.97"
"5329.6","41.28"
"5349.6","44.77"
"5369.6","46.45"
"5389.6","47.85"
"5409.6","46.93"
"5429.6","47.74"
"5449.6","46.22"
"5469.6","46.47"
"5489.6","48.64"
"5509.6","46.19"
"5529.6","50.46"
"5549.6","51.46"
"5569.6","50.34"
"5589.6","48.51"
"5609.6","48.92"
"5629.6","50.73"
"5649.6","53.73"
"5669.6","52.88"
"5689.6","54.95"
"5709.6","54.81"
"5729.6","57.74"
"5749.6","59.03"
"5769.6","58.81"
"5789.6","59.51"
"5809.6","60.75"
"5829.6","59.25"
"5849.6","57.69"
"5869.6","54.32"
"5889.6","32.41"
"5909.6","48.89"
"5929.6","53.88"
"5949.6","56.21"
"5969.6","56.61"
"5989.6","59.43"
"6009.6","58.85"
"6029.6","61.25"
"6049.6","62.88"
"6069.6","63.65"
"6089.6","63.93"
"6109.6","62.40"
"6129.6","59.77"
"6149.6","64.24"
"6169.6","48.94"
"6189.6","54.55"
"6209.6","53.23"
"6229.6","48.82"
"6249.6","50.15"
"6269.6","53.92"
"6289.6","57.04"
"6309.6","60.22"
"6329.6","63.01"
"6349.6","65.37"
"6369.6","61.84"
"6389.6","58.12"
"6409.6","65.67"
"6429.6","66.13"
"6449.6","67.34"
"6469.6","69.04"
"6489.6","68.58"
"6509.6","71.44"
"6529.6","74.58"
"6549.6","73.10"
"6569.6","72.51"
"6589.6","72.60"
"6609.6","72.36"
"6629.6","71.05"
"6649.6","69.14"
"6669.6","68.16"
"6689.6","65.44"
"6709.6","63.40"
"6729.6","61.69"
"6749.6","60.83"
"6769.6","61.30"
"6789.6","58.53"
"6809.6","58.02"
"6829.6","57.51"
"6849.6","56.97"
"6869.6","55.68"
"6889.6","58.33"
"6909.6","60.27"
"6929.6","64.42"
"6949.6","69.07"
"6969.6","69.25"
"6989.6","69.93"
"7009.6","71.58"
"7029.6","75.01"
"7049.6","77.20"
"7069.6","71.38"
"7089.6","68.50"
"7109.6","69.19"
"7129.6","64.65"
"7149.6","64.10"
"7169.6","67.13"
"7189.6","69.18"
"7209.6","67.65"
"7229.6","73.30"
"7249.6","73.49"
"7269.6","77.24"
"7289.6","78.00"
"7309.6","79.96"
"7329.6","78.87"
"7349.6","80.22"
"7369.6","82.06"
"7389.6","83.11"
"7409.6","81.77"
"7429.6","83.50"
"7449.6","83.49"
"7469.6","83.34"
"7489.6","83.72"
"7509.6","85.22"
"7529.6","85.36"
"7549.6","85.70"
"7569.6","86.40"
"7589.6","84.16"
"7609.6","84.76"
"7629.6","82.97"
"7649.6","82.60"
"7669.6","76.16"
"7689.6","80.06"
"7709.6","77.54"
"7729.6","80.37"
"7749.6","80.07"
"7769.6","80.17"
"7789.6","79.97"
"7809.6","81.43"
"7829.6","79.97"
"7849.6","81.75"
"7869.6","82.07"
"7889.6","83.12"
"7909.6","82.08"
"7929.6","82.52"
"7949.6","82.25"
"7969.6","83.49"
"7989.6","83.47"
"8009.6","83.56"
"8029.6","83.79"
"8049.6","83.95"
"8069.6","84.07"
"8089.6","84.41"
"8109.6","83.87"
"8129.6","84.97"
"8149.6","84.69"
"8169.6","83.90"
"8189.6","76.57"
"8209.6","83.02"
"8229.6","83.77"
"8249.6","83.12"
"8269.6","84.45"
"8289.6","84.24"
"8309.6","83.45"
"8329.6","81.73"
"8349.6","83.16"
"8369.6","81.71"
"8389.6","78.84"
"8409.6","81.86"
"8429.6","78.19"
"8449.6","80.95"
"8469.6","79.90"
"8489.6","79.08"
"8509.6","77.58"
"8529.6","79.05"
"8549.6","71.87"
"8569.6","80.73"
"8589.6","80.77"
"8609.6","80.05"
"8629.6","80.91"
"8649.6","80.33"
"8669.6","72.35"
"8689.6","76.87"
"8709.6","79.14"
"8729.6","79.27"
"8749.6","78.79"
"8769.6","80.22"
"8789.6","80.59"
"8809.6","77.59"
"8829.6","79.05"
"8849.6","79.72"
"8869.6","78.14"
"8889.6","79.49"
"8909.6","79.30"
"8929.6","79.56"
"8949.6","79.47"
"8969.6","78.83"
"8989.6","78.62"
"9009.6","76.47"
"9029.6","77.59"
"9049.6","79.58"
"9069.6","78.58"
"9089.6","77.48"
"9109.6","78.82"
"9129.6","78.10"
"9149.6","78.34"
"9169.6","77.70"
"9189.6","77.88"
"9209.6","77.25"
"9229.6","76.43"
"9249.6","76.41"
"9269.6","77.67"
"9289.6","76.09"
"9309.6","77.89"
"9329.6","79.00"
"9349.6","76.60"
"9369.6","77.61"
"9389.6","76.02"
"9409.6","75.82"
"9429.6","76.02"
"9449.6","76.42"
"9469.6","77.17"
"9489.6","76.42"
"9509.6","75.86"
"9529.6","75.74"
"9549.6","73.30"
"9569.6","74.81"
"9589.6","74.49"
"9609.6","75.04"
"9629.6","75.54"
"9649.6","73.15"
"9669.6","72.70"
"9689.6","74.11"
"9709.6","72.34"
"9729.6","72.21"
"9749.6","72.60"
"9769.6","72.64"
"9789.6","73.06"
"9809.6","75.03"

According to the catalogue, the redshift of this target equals 0.00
